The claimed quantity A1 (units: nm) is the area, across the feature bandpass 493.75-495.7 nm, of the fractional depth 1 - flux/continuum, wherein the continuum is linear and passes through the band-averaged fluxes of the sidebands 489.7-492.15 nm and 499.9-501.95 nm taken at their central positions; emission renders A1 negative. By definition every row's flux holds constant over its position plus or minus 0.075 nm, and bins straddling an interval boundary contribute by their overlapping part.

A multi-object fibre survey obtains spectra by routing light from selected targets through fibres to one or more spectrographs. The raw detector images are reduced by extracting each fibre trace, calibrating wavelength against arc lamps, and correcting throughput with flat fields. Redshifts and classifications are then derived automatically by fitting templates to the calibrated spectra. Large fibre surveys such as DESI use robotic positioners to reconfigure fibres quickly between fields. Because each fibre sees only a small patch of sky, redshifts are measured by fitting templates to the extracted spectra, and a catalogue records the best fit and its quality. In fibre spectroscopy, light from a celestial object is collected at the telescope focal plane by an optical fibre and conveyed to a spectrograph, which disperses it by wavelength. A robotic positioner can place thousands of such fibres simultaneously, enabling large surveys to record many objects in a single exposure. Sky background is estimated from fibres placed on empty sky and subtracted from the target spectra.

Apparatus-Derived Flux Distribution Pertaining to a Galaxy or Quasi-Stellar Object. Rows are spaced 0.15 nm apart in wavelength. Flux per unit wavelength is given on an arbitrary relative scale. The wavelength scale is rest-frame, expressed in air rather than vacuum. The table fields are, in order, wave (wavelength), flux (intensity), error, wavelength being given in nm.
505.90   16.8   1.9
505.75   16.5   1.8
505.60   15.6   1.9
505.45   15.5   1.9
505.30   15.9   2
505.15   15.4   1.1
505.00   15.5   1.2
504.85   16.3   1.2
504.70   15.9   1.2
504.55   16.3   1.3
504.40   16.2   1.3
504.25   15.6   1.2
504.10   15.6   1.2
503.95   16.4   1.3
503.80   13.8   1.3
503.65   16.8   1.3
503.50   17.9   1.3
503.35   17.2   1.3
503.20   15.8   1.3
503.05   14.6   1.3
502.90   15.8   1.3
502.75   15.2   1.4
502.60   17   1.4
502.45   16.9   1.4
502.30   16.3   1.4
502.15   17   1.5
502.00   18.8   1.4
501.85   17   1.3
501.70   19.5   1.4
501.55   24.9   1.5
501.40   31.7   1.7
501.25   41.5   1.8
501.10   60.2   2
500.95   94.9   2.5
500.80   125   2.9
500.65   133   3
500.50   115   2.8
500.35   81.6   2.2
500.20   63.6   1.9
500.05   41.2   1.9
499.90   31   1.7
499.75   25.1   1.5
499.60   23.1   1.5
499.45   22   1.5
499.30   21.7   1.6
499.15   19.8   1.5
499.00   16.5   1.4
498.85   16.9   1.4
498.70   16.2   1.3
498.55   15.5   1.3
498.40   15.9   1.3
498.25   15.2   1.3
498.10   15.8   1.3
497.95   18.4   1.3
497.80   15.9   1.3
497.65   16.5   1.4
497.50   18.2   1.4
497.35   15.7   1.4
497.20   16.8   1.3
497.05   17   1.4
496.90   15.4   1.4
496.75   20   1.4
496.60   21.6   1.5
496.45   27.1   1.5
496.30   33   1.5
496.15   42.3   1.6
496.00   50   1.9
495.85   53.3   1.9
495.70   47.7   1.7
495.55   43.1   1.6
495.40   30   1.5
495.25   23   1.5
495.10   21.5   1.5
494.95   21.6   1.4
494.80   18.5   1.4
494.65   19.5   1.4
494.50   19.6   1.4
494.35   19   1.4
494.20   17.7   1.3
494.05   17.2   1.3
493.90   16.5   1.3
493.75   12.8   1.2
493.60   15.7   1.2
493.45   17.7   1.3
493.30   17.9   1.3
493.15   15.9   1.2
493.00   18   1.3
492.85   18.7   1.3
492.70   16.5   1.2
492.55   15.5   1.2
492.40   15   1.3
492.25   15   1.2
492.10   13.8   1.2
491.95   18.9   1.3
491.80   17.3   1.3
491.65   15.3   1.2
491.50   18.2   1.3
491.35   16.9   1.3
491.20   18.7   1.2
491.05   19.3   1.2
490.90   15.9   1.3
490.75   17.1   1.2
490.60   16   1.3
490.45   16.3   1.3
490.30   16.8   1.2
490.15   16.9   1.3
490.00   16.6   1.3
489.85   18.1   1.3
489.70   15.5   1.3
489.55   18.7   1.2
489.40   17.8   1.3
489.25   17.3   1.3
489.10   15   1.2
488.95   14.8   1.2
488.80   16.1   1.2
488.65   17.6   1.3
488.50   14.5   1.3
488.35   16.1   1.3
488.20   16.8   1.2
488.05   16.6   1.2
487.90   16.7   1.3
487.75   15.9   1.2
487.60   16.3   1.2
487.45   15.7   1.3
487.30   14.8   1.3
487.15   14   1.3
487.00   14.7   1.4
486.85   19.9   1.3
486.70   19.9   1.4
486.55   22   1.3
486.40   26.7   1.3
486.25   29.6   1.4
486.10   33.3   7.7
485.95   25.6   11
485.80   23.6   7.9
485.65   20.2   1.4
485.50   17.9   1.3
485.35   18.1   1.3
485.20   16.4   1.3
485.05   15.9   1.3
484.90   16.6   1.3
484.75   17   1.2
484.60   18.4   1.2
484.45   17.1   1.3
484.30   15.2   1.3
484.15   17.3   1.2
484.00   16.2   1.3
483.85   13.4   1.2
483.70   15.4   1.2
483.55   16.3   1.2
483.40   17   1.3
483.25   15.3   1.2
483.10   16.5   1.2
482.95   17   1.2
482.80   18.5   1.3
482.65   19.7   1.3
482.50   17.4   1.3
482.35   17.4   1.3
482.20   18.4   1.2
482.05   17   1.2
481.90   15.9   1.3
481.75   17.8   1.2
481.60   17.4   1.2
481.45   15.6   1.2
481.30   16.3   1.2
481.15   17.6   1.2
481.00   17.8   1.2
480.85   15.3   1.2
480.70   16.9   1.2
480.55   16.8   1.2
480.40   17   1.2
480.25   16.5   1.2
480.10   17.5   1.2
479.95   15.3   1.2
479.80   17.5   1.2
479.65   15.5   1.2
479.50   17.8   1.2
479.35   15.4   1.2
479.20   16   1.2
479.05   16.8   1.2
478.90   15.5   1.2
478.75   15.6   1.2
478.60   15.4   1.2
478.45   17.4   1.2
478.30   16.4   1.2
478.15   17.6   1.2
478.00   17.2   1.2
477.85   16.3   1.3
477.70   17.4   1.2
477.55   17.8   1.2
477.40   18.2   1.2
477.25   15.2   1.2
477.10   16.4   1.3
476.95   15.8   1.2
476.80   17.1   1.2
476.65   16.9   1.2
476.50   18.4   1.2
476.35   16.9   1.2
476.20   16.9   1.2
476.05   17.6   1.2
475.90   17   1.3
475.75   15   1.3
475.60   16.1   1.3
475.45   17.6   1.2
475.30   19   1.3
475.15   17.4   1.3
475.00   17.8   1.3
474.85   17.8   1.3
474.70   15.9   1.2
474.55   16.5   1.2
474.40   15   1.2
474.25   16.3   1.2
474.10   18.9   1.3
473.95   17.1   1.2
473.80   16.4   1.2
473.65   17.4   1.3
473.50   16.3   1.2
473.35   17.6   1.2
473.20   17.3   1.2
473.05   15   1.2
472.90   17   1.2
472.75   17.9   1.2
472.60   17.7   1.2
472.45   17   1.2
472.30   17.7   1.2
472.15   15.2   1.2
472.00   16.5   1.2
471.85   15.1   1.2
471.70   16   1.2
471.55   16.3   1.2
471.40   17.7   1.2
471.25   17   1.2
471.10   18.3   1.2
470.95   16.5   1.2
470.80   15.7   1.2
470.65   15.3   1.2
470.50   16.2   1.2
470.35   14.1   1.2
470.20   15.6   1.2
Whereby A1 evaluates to 0.68 nm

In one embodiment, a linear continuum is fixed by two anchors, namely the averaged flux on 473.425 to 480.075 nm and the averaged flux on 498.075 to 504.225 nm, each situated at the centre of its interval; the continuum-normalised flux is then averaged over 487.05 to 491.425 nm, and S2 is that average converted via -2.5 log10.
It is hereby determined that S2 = 0.45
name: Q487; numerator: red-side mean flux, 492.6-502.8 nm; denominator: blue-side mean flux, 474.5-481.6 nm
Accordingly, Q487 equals 1.8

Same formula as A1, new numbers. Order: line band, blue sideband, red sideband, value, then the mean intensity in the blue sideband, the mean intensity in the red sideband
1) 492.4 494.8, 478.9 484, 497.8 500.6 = 0.898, 16.7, 32.4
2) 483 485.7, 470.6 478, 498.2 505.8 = 0.610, 16.8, 29.7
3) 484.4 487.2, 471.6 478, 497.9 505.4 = 0.223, 16.9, 29.9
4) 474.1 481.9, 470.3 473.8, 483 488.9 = 0.208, 16.6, 18.1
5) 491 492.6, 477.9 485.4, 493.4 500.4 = 0.397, 16.7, 25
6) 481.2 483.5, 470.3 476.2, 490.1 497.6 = 0.194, 16.7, 21.2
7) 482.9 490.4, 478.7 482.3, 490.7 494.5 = -0.474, 16.6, 16.9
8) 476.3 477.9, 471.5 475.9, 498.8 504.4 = 0.169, 16.8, 34.6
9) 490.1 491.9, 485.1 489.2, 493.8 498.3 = 0.346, 18.8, 24.2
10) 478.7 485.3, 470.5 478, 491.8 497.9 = 0.755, 16.8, 22.2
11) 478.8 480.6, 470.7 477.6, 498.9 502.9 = 0.459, 16.9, 42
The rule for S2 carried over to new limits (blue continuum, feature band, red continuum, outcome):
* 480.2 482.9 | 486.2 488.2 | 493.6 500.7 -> 0.16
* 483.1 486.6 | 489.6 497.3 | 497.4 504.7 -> 0.20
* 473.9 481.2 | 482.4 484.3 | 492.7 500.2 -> 0.13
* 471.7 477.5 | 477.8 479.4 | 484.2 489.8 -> 0.06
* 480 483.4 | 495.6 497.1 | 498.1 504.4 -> -0.17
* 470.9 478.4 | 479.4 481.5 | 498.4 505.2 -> 0.20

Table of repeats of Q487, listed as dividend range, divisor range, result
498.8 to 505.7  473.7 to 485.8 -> 1.84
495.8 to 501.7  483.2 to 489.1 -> 2.04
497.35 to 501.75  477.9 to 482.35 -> 2.37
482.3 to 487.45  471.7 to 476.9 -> 1.10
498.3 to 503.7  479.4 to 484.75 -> 2.10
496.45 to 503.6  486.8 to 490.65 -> 1.90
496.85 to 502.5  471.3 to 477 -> 2.05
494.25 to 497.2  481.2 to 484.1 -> 1.68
